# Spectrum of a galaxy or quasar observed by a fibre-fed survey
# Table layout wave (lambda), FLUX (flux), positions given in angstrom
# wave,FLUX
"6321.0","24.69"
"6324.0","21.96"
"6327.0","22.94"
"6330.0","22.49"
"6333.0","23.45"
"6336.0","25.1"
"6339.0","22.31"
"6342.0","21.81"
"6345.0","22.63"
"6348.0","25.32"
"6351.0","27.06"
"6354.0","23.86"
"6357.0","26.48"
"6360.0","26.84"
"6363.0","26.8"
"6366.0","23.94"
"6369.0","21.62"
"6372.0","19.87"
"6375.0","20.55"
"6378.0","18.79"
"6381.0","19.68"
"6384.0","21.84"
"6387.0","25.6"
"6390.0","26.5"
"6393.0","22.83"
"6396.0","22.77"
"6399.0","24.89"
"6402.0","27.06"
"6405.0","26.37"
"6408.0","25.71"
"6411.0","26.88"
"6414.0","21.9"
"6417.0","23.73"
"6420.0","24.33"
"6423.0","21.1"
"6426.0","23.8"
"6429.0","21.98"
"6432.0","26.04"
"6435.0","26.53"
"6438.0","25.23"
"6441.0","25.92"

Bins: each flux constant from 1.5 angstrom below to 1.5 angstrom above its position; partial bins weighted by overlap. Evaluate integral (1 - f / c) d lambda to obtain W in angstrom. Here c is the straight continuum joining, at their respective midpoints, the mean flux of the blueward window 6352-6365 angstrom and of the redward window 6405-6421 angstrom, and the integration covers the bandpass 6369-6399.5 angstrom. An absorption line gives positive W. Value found 3.8 angstrom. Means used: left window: 26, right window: 24.7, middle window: 22.2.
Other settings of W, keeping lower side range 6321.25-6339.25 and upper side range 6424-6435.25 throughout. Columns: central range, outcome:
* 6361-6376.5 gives 0.59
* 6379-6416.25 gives -0.55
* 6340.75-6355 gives -0.49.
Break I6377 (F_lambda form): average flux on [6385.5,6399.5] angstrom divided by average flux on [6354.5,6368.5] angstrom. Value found 1.0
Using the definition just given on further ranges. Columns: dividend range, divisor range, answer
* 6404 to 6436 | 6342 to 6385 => 1.05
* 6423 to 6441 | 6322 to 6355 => 1.04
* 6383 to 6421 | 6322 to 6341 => 1.07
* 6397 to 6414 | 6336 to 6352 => 1.08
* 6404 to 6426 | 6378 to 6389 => 1.10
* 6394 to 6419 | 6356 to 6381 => 1.09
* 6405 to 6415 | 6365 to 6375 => 1.17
